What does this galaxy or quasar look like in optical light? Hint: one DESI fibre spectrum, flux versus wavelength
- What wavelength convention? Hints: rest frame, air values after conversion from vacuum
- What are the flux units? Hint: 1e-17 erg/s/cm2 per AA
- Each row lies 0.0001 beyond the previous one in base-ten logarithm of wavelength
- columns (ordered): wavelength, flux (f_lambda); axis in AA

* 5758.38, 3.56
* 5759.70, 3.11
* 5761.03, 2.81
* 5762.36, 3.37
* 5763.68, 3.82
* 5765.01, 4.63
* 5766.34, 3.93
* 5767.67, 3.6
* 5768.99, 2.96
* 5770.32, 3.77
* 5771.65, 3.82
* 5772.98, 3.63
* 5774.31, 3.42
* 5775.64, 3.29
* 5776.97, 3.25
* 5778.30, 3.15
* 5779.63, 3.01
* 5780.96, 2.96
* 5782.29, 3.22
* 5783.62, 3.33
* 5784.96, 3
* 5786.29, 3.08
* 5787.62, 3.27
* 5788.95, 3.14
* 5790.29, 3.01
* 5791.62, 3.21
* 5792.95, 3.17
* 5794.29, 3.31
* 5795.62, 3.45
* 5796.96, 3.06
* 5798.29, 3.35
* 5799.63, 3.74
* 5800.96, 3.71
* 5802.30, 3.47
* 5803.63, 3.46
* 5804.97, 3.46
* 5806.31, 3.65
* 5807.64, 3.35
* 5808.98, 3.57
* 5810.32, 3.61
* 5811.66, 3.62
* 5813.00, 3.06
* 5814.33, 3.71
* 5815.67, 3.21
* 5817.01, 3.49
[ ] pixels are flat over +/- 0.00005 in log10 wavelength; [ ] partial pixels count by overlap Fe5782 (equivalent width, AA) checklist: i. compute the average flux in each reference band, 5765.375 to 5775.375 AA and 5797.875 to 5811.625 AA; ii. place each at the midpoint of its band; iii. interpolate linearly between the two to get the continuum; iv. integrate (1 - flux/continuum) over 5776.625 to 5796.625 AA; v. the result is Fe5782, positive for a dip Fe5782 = 2.3 AA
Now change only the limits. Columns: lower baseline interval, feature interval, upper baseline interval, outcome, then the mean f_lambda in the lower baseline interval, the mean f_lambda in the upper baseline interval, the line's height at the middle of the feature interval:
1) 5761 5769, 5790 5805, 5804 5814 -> 0.7 AA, 3.7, 3.48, 3.54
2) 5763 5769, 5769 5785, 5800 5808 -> 2.0 AA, 3.88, 3.53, 3.78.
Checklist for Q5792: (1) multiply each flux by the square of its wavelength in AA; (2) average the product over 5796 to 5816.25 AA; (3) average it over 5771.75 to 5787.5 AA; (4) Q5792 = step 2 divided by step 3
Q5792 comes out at 1.08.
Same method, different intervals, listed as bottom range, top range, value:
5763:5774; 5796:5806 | 0.93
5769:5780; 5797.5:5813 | 1.05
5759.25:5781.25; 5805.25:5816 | 1.02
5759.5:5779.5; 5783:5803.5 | 0.95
